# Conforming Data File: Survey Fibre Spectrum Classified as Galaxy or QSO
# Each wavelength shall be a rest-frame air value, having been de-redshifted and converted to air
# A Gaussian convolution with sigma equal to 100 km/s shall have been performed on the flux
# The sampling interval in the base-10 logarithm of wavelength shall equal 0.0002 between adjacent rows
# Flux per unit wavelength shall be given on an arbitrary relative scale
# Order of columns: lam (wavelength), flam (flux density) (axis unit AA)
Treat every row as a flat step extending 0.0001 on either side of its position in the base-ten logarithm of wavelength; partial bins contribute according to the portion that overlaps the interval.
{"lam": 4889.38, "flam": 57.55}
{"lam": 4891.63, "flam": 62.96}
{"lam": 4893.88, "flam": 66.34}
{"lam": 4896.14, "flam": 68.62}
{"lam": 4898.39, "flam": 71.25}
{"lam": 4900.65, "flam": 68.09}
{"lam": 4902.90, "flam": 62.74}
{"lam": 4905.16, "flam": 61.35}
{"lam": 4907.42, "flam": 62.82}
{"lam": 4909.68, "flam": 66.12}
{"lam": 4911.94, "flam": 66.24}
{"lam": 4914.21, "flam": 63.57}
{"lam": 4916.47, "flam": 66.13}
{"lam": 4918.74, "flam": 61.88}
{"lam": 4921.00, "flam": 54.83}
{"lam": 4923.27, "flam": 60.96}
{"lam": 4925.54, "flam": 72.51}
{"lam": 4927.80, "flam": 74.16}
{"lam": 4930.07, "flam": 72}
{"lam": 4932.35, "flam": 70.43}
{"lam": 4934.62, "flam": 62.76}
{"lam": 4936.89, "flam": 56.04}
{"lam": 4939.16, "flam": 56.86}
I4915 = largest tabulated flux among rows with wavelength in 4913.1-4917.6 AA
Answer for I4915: 66.13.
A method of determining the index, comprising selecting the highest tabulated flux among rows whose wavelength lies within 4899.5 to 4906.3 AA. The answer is 68.09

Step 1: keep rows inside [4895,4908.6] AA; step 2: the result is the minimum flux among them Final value 61.35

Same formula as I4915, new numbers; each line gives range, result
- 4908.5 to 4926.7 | 72.51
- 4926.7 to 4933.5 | 74.16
